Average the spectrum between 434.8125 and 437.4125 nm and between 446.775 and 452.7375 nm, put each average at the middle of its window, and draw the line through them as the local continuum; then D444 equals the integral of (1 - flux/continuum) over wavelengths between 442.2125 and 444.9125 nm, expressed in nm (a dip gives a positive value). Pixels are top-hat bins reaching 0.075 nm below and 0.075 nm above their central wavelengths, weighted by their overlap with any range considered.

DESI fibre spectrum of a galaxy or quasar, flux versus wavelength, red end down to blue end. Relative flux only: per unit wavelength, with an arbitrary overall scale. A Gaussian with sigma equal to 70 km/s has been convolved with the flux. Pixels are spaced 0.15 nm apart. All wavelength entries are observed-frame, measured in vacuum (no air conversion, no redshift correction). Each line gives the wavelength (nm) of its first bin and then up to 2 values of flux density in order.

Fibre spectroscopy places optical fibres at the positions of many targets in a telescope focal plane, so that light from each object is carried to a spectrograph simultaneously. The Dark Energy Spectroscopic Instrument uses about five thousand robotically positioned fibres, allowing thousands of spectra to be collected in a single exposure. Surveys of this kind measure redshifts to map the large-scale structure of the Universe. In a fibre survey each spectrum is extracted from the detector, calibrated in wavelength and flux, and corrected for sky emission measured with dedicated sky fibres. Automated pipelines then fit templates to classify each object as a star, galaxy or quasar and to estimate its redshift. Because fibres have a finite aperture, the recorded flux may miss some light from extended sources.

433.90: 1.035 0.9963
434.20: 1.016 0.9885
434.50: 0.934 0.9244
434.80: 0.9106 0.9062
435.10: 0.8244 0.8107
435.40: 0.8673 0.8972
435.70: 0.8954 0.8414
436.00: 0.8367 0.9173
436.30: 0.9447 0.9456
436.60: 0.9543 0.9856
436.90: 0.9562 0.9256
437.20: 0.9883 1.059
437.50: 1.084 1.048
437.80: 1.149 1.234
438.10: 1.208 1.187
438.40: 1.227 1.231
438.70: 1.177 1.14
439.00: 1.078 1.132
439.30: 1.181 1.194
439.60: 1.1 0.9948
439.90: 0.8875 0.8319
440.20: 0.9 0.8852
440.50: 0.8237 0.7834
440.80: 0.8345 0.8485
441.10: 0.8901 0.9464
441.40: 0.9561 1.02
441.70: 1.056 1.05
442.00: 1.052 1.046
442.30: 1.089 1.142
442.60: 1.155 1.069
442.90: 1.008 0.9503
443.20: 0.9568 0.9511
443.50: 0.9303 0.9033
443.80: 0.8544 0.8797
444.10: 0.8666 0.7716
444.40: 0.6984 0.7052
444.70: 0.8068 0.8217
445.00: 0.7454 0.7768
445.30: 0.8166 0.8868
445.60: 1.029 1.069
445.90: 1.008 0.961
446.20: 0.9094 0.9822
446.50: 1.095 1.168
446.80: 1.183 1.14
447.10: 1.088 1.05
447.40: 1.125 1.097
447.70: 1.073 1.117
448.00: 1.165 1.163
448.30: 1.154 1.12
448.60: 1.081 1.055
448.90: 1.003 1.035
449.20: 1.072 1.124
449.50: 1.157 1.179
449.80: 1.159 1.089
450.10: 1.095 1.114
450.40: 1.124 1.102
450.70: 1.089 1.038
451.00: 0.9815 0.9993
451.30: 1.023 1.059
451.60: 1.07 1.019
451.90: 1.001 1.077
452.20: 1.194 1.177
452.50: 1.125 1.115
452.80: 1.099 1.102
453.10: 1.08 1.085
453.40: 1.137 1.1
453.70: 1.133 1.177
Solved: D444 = 0.242 nm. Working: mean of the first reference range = 0.914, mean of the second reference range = 1.1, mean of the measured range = 0.921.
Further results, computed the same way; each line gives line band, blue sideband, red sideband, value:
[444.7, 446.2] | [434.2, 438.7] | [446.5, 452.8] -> 0.236 nm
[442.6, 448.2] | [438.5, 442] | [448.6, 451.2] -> 0.400 nm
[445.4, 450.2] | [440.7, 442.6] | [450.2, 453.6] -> -0.158 nm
